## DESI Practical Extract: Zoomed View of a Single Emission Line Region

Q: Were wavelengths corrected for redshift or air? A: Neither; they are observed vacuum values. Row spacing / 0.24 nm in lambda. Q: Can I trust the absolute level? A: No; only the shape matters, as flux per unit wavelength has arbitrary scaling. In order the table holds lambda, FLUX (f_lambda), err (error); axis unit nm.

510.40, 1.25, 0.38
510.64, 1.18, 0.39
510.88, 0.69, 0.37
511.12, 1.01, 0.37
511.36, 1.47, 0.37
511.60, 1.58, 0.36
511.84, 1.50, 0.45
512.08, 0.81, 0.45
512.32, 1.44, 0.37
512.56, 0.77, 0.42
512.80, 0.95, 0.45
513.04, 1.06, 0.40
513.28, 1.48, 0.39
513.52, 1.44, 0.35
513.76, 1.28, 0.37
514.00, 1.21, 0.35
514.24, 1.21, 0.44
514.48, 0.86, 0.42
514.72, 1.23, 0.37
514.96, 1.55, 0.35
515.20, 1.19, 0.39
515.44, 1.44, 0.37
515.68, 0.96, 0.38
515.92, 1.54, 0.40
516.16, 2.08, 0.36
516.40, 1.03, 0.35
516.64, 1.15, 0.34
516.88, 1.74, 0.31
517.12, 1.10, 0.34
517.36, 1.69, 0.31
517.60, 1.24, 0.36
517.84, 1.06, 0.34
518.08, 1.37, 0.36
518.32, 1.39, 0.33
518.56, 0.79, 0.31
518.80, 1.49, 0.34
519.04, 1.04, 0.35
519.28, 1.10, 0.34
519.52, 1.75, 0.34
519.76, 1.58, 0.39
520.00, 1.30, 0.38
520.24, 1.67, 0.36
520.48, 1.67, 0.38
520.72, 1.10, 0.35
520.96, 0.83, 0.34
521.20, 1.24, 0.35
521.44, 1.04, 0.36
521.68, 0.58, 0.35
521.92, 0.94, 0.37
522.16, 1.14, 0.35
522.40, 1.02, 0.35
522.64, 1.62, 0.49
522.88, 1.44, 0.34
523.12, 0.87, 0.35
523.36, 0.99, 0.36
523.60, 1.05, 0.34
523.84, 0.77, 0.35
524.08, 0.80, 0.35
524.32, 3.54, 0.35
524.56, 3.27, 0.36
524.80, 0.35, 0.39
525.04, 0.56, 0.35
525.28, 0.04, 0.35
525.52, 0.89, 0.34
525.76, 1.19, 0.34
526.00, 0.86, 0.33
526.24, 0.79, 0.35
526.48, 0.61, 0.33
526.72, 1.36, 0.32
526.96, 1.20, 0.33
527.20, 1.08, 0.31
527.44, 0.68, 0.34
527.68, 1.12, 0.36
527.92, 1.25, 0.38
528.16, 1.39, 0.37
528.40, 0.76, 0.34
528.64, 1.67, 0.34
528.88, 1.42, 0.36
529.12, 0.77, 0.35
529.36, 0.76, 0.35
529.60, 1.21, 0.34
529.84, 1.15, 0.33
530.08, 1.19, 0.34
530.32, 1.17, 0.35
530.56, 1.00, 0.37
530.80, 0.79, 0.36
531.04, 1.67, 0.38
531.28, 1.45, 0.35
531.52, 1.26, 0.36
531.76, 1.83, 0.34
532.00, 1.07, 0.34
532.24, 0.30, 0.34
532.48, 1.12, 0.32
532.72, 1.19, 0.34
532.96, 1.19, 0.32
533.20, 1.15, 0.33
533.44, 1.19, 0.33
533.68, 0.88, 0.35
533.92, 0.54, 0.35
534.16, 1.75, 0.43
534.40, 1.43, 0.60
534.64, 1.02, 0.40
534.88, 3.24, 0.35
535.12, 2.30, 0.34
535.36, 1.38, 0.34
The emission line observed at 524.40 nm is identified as H-beta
